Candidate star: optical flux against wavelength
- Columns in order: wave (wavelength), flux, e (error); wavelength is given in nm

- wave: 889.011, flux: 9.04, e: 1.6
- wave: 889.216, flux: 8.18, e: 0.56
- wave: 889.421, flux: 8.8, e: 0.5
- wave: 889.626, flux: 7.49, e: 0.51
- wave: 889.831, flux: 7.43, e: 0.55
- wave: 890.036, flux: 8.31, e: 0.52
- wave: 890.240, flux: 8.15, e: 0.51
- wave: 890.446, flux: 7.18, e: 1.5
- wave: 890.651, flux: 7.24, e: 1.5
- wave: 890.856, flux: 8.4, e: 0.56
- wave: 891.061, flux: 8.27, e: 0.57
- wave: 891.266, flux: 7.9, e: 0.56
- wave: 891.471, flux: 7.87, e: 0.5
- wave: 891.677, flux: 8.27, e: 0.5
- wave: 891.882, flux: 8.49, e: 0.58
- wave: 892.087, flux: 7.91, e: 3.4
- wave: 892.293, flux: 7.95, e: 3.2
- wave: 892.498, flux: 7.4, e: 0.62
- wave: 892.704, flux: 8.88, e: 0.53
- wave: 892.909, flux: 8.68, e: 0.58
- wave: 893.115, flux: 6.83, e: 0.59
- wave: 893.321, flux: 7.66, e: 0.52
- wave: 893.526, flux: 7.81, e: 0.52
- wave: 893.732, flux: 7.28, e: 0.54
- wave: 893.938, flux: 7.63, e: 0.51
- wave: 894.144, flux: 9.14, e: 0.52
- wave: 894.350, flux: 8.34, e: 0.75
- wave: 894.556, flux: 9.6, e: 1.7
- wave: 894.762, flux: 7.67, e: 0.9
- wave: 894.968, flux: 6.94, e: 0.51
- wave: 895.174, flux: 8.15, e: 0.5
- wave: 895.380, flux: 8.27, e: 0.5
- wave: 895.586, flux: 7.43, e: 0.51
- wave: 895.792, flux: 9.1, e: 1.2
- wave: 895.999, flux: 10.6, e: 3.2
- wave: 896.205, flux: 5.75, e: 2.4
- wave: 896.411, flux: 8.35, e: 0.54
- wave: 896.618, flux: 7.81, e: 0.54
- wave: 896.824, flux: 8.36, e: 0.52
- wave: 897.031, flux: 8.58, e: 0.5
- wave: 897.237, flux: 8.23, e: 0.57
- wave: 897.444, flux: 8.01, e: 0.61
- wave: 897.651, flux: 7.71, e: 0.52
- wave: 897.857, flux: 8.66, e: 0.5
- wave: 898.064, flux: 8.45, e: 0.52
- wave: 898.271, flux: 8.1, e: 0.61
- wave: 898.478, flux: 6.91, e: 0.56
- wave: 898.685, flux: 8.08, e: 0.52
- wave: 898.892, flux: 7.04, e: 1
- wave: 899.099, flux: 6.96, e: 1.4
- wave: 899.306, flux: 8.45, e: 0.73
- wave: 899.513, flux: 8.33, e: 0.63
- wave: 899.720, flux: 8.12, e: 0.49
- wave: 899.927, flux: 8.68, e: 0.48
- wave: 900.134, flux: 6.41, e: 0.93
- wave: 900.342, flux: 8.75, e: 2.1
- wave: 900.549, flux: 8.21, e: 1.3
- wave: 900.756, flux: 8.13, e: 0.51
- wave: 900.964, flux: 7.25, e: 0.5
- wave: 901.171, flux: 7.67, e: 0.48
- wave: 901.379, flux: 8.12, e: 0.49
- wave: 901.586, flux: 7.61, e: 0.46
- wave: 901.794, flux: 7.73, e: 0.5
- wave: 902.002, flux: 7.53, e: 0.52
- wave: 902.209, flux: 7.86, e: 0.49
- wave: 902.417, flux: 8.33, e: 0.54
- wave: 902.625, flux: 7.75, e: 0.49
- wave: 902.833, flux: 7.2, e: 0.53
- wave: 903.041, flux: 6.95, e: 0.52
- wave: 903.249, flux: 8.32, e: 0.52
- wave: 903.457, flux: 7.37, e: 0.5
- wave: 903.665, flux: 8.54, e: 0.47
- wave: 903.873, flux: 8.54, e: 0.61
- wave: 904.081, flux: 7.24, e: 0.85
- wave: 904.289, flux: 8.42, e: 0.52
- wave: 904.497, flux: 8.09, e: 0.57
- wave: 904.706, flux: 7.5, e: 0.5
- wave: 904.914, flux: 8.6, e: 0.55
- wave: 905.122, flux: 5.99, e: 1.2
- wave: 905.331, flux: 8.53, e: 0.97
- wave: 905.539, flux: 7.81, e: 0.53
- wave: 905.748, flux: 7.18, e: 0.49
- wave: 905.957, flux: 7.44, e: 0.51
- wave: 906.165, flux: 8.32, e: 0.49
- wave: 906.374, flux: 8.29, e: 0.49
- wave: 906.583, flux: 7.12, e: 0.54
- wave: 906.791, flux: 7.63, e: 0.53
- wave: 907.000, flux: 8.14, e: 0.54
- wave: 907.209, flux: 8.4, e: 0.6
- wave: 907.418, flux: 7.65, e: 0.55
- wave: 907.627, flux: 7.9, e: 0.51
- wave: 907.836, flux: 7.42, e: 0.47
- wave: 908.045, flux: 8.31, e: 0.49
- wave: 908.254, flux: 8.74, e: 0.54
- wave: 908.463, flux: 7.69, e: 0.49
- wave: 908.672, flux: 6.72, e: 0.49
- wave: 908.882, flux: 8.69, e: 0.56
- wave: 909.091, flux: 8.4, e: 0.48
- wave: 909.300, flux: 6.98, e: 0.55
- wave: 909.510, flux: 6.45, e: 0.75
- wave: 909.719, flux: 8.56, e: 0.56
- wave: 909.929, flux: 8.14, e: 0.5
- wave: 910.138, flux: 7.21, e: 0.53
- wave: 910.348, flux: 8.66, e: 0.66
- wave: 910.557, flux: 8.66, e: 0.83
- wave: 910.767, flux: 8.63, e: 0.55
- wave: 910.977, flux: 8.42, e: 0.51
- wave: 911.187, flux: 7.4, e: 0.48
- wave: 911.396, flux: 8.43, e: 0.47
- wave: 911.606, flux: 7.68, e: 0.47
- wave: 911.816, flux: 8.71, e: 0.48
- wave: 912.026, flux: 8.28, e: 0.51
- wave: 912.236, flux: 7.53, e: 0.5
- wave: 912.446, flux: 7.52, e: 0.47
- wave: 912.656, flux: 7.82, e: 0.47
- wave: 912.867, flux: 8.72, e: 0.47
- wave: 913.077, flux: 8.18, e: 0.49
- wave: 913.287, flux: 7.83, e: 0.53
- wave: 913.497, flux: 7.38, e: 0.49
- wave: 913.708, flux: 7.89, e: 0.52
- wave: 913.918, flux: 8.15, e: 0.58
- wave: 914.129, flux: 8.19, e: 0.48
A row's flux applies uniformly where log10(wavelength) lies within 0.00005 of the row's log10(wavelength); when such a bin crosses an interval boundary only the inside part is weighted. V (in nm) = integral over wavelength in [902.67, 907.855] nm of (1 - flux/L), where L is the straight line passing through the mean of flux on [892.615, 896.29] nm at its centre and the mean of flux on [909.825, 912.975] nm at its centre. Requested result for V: 0.21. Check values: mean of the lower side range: 8.11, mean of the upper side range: 8.12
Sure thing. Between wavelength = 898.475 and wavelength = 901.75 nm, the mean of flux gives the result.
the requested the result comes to 7.82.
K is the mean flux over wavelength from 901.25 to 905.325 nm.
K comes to 7.79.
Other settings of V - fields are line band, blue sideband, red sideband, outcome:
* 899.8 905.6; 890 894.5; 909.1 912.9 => 0.117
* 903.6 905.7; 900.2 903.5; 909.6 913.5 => -0.004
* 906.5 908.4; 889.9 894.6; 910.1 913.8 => 0.031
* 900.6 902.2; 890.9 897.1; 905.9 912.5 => 0.056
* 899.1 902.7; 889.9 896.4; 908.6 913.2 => 0.049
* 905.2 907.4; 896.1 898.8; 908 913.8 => 0.030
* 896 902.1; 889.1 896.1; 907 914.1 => 0.111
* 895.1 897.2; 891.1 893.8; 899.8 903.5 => -0.098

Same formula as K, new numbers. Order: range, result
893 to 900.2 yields 7.99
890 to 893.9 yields 7.91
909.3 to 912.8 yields 7.98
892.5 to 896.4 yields 8.09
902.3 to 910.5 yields 7.83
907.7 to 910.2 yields 7.79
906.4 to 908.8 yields 7.82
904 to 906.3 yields 7.75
